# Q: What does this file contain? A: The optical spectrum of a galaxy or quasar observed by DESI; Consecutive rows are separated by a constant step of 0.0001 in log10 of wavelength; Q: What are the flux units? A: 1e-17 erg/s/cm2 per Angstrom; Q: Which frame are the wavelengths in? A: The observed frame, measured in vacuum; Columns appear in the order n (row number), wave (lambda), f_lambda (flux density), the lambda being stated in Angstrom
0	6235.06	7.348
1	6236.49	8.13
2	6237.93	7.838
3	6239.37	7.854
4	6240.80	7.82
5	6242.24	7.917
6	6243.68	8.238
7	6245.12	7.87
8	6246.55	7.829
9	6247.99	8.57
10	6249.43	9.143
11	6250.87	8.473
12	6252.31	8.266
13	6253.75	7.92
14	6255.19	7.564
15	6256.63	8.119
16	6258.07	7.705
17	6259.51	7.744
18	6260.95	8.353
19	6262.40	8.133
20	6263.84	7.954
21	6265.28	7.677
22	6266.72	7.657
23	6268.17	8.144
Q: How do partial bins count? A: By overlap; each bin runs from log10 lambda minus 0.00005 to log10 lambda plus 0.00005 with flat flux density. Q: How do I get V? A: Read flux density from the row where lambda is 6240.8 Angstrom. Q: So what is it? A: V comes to 7.82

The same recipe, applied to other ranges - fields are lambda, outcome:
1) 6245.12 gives 7.87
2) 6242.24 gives 7.917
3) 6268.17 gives 8.144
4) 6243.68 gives 8.238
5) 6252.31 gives 8.266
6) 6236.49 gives 8.13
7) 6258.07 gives 7.705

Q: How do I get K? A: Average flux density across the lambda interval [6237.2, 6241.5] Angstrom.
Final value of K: 7.84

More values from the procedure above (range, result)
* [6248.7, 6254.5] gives 8.44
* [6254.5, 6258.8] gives 7.8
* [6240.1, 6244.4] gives 7.98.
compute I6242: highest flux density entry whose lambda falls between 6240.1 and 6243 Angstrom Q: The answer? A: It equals 7.917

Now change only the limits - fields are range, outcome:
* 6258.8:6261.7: 8.353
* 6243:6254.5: 9.143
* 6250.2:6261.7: 8.473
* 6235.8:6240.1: 8.13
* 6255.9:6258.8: 8.119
